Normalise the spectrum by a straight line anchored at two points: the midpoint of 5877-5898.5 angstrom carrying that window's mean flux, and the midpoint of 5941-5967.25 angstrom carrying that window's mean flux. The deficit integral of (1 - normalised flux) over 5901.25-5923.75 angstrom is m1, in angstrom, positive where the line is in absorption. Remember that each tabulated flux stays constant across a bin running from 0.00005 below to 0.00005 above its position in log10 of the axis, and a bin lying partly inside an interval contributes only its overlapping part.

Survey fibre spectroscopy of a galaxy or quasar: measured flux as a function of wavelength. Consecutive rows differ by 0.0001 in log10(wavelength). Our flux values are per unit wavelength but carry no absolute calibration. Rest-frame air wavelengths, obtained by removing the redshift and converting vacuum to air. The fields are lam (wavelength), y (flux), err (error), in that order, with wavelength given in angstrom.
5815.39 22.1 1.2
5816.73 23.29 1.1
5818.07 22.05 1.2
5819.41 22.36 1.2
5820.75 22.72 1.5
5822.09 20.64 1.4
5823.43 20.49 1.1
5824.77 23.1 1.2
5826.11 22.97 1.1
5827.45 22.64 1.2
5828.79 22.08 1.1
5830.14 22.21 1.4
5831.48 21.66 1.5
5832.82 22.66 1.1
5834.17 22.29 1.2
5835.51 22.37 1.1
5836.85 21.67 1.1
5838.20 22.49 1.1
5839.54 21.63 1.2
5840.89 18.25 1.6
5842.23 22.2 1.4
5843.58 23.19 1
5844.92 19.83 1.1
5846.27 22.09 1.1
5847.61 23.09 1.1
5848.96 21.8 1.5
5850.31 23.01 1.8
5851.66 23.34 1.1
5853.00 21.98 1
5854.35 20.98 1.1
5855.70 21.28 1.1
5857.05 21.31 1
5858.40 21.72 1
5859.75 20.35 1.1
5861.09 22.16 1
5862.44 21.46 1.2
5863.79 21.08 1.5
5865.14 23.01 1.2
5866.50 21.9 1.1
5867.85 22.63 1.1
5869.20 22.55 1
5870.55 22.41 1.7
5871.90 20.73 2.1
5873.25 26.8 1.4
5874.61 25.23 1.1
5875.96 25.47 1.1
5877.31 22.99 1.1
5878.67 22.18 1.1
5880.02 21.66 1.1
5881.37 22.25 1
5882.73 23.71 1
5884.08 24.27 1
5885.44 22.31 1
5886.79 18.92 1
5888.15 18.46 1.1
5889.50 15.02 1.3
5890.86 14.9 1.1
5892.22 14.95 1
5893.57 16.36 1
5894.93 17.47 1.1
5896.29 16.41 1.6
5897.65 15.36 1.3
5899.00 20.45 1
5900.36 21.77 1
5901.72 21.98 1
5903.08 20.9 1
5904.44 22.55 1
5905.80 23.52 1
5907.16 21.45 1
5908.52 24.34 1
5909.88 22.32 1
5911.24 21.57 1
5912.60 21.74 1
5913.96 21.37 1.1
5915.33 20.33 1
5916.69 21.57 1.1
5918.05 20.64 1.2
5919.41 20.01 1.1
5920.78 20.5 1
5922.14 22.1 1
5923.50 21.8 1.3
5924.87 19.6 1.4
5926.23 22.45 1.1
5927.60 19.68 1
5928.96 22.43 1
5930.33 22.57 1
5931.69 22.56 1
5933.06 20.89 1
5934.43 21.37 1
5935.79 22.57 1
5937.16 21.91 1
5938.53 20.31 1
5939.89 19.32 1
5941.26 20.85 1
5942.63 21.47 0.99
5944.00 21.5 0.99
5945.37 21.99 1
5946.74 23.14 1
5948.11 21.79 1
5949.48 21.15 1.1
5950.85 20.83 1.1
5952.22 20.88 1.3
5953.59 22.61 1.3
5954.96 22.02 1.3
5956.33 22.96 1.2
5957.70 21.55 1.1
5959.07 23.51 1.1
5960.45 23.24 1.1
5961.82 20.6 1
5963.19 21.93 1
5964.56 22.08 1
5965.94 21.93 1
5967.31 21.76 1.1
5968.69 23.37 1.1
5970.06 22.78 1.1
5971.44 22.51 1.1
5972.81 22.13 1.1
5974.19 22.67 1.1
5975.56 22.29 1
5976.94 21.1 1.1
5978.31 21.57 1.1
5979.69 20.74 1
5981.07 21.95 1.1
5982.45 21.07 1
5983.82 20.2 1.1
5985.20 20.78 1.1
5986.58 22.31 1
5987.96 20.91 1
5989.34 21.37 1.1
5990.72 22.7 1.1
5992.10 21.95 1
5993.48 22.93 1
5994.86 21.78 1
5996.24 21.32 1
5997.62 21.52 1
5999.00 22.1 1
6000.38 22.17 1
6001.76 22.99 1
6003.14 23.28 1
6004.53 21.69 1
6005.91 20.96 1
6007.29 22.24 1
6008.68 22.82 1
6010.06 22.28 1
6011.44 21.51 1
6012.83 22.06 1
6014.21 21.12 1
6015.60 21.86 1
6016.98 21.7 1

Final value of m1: -1.7 angstrom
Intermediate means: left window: 19.1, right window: 21.9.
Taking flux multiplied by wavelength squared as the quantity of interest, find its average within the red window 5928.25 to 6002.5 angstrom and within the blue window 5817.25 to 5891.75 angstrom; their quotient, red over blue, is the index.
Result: 1.04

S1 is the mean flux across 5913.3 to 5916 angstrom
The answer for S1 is 20.8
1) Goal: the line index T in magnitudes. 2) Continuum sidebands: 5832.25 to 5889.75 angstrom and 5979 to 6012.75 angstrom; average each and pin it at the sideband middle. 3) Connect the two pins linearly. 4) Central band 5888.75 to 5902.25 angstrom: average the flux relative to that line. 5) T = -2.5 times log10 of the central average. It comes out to 0.251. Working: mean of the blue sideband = 22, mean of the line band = 17.4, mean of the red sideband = 21.8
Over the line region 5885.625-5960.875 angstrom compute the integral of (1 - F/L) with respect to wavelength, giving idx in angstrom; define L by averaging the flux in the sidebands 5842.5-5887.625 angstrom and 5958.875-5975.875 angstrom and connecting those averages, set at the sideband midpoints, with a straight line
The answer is 5.2 angstrom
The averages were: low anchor 22.3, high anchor 22.3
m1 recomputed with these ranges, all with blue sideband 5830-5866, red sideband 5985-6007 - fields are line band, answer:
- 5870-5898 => 1.8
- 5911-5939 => 0.7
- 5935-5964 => 0.3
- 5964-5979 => -0.2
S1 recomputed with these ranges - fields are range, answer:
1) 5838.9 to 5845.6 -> 21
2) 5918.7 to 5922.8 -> 20.9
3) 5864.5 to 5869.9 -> 22.5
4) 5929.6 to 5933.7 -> 22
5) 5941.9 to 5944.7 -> 21.4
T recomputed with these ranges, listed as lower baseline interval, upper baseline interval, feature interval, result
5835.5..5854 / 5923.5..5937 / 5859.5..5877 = -0.05 mag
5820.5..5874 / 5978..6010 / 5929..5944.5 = 0.02 mag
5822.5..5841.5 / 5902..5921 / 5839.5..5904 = 0.03 mag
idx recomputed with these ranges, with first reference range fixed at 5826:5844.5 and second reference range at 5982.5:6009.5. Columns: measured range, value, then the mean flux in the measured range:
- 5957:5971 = -0.2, 22.3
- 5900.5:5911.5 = -0.2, 22.3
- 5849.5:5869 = 0.1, 21.9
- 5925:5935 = 0.1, 21.6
